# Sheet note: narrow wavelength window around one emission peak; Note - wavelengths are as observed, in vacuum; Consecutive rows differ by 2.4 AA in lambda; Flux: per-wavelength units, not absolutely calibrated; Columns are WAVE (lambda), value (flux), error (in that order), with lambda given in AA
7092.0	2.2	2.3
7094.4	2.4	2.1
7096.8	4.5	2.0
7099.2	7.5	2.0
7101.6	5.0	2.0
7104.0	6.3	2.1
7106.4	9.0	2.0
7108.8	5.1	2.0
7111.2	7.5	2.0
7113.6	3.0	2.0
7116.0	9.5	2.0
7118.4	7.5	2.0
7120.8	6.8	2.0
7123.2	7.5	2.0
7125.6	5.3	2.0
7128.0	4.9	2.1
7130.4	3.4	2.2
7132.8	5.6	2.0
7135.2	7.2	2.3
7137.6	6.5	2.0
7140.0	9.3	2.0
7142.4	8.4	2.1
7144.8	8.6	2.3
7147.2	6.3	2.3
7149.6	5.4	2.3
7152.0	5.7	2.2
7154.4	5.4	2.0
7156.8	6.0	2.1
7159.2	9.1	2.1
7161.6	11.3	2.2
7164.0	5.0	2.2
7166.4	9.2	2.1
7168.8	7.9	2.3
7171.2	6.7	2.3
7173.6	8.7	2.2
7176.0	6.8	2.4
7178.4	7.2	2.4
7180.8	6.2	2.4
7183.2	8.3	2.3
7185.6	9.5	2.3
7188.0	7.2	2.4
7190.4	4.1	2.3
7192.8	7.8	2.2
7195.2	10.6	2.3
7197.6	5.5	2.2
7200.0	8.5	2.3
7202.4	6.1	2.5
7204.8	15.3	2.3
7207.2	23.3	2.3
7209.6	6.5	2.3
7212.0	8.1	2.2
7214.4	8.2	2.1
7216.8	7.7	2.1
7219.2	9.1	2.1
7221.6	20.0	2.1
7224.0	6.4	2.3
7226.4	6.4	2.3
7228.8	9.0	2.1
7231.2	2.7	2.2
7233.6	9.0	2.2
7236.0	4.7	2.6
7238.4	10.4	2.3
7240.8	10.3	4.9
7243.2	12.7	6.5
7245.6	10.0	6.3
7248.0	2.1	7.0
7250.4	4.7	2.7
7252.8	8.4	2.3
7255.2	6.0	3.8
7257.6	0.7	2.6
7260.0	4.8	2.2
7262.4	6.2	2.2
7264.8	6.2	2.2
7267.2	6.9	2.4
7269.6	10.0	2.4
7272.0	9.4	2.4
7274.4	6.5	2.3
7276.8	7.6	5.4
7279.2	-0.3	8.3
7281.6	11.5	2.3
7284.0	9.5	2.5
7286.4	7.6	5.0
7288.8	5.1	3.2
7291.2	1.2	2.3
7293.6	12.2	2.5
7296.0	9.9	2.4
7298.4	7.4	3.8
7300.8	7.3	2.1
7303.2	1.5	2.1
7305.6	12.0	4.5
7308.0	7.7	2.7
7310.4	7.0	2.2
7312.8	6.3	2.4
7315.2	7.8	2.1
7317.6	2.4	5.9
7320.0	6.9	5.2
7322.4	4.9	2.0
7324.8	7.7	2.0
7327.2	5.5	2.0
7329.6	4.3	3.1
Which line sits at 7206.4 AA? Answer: [S II] 6716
